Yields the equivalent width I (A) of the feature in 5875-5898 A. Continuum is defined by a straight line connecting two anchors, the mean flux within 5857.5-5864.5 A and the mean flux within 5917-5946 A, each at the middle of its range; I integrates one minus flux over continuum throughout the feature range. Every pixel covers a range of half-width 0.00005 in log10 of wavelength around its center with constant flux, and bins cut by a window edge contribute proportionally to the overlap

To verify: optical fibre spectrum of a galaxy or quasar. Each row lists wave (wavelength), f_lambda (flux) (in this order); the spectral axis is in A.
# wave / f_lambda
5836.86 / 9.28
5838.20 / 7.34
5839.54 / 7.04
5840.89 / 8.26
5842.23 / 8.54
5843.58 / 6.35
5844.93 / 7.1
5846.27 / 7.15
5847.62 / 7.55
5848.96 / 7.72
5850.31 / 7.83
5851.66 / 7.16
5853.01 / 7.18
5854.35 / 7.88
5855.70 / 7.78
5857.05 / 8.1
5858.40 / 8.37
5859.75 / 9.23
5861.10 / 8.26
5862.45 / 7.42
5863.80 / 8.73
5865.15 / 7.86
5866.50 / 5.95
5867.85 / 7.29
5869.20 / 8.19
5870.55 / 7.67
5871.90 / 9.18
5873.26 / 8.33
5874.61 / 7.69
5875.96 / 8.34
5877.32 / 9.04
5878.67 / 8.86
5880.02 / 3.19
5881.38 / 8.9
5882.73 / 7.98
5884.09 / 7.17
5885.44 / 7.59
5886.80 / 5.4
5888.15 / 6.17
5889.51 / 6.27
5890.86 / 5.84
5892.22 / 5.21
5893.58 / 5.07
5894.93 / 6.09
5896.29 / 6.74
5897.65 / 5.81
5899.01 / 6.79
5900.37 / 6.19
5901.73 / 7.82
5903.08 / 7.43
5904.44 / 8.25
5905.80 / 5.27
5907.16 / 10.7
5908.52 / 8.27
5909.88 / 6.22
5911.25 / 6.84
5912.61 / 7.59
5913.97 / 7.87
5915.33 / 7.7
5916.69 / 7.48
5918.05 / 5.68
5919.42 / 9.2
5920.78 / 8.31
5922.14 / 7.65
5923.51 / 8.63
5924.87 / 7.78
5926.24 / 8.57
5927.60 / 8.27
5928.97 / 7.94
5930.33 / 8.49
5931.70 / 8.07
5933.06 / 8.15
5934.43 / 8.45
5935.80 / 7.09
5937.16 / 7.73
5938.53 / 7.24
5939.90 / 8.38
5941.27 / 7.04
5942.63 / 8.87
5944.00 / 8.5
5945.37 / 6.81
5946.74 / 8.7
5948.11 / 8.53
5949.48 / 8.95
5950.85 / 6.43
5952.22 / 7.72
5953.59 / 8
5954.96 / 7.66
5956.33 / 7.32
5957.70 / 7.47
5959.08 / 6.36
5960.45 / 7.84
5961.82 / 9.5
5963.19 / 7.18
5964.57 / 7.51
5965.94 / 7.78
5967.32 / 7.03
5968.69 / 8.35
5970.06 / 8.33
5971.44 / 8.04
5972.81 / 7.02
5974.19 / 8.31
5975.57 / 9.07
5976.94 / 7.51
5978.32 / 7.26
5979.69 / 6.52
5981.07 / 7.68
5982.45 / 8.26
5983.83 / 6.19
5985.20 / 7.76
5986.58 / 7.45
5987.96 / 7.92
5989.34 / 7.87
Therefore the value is 4.2 A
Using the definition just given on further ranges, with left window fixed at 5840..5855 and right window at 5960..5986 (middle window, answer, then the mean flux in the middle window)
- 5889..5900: 2.3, 5.98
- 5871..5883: -0.6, 7.94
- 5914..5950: -1.6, 8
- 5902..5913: 0.1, 7.58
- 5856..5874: -1.2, 8.04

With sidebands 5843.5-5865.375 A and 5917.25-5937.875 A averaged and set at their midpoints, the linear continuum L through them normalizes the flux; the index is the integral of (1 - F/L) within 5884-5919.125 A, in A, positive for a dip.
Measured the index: 4.77 A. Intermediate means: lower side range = 7.78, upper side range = 8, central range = 6.85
